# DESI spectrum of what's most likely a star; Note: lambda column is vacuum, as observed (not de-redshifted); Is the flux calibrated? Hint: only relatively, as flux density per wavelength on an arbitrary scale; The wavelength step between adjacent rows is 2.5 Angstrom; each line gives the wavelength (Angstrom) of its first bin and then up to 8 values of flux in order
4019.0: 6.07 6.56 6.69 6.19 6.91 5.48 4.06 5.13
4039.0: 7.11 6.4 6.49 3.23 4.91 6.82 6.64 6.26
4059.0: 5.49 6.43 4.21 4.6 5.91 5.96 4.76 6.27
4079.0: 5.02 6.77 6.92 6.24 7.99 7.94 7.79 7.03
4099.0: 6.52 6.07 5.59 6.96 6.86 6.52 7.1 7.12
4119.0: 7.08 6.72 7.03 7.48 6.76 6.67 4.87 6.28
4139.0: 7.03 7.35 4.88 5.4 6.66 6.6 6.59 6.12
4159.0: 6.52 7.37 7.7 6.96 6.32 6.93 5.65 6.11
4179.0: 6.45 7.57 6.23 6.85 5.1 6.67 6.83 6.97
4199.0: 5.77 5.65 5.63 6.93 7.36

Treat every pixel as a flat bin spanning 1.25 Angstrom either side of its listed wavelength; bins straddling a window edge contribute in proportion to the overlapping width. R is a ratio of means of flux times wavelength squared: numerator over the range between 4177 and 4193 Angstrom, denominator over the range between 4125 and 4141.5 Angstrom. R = 1.01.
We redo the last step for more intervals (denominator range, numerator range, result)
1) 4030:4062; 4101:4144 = 1.20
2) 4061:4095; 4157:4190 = 1.12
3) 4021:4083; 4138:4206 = 1.18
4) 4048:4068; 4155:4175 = 1.24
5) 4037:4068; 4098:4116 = 1.18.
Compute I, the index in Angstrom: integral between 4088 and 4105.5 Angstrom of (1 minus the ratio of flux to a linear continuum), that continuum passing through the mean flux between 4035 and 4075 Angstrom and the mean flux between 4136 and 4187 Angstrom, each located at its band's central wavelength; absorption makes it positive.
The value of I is -2.9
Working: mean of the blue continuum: 5.64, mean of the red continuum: 6.55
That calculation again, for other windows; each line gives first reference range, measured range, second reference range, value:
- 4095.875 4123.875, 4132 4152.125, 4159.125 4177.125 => 1.7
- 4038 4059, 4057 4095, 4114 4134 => 0.9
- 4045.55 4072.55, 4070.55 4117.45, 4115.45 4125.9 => -1.7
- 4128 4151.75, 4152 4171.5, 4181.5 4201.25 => -1.6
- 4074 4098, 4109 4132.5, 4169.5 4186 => -1.0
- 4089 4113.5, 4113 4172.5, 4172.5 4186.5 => 0.1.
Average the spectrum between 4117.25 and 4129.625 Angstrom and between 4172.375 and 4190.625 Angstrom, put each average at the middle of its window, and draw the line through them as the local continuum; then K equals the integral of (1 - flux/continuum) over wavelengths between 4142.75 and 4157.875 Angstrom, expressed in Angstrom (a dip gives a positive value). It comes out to 1.5 Angstrom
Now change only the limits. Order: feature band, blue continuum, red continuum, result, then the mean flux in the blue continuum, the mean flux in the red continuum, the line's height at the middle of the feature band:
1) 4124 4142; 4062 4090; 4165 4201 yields -1.3 Angstrom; 5.87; 6.45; 6.18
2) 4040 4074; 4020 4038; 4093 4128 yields 3.2 Angstrom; 5.88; 6.84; 6.21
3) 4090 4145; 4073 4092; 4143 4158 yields -4.1 Angstrom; 6.45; 6.07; 6.26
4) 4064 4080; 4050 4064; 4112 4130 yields 2.5 Angstrom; 6.11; 7.02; 6.33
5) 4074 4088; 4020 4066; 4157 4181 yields -0.2 Angstrom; 5.82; 6.68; 6.08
